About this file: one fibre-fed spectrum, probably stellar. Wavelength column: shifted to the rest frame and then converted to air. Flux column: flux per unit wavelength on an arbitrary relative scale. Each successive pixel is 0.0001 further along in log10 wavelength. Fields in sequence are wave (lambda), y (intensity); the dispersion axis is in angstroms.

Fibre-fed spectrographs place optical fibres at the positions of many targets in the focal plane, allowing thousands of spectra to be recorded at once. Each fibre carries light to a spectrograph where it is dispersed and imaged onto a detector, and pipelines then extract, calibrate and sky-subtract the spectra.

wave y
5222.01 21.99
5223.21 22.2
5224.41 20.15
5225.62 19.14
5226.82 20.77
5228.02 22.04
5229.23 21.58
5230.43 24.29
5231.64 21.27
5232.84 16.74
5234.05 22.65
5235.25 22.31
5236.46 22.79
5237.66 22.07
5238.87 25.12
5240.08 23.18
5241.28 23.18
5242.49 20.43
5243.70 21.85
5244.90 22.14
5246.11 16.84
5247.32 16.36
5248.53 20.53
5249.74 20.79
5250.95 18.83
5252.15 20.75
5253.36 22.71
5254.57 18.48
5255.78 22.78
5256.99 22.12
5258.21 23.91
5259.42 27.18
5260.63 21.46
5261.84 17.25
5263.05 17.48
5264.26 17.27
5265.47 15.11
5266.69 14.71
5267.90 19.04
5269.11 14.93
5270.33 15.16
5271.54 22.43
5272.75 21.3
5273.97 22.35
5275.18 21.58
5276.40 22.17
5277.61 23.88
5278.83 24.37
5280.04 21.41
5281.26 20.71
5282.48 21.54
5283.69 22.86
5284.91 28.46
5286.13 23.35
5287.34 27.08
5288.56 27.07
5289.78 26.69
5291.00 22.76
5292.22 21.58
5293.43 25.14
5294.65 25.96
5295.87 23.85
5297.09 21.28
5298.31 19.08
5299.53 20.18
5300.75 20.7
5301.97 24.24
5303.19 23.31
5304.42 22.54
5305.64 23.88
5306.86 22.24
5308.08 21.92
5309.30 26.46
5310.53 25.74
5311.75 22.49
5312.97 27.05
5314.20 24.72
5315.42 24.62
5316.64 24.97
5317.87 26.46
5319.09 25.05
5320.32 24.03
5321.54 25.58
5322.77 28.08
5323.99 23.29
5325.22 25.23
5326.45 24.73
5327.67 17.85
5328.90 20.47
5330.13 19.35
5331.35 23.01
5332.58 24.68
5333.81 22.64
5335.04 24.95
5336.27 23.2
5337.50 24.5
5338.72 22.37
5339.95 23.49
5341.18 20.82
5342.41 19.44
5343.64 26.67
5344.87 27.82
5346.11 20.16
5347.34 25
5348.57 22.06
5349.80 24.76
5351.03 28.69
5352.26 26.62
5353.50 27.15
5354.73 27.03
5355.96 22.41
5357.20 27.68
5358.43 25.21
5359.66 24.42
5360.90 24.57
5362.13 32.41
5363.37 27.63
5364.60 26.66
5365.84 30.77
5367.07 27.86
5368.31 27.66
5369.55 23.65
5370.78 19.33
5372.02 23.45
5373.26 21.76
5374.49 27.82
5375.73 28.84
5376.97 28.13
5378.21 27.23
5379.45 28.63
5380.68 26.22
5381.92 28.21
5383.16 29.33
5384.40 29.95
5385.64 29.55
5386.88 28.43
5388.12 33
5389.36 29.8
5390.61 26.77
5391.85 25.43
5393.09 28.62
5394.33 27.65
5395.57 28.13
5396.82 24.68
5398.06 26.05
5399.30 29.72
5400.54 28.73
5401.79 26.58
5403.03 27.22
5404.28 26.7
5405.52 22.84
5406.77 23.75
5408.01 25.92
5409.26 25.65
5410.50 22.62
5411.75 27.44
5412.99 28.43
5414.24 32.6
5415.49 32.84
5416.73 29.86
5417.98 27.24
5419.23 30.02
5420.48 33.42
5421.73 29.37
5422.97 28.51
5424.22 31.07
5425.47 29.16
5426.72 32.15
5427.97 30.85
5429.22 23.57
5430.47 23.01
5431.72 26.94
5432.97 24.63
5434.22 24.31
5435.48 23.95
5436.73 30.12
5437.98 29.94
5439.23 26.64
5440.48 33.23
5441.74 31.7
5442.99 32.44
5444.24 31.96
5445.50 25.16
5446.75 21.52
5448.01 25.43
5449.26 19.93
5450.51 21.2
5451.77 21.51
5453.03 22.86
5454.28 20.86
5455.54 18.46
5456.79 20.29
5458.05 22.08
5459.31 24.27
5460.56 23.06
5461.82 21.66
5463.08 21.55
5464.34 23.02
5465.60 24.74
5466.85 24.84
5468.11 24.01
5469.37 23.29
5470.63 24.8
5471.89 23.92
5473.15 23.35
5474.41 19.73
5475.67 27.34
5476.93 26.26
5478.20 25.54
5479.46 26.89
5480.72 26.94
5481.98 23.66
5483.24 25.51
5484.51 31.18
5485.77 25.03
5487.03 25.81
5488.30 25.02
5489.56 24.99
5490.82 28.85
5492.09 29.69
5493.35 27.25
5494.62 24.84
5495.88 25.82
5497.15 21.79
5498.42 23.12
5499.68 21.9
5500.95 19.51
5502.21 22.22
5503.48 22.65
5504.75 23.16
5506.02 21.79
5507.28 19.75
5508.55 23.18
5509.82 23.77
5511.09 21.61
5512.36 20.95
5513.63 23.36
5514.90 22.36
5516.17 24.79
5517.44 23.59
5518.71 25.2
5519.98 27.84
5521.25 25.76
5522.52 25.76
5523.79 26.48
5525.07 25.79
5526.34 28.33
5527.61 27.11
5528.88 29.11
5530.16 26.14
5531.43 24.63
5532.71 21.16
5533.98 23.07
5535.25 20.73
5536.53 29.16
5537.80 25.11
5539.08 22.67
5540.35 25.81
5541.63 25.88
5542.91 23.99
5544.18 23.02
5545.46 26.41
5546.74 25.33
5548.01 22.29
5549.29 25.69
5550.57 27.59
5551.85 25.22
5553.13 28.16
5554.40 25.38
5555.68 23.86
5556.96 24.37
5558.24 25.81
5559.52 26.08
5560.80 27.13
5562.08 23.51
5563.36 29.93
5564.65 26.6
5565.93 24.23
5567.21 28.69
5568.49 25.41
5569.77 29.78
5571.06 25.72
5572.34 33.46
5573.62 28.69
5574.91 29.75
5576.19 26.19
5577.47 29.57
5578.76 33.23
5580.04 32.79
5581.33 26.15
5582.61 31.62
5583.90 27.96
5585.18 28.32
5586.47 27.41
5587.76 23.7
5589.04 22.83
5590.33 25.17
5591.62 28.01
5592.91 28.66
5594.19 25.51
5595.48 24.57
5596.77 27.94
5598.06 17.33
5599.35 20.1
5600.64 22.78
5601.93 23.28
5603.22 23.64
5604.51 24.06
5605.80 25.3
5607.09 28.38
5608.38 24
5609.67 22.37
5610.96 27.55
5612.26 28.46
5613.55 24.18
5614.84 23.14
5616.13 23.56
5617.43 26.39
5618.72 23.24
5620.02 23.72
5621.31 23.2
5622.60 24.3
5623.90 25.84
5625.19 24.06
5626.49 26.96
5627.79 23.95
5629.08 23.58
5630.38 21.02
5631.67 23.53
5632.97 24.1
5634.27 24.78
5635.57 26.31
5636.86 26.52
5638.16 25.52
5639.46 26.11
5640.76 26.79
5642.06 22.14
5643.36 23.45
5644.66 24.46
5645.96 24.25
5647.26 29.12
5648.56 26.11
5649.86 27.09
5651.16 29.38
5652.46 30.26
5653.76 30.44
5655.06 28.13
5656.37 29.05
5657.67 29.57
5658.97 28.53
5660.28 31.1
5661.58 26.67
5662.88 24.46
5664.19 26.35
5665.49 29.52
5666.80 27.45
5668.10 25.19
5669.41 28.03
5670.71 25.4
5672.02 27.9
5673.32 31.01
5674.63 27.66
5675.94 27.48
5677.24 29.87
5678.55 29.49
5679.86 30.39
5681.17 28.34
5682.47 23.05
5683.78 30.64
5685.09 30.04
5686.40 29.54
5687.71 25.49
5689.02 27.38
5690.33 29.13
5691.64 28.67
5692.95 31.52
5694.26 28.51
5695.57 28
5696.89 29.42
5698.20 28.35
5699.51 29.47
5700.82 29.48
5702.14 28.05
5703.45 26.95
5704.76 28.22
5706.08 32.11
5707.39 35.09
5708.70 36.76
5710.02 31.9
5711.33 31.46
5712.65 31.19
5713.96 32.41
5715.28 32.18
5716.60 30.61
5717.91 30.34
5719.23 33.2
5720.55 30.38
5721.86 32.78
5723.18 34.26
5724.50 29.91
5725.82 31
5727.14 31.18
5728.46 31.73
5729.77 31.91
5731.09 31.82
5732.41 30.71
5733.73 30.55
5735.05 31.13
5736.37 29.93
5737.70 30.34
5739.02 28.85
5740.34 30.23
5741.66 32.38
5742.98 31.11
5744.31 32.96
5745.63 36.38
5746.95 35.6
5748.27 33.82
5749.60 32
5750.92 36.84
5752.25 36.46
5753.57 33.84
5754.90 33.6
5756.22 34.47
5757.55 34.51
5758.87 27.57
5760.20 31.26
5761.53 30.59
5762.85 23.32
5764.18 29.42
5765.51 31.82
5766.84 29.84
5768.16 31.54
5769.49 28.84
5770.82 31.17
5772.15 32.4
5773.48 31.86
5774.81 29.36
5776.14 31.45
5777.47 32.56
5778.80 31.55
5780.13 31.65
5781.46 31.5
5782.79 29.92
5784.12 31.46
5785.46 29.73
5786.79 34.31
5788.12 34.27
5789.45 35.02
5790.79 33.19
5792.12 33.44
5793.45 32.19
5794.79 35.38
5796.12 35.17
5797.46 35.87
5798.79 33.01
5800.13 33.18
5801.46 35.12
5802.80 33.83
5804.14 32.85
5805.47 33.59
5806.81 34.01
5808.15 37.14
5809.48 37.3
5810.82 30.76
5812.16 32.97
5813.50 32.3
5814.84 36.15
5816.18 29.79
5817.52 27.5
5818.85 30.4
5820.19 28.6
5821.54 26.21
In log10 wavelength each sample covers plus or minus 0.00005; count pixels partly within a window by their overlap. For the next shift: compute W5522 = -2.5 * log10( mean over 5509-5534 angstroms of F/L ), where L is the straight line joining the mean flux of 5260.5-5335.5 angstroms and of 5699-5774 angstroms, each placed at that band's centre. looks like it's 0.10 mag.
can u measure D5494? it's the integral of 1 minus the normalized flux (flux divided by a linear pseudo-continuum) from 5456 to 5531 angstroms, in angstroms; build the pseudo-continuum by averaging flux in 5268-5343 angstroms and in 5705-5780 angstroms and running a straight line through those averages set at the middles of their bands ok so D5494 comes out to 6.8 angstroms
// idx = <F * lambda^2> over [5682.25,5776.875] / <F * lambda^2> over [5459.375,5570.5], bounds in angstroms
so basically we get 1.35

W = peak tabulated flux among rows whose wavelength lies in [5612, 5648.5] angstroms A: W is 29.12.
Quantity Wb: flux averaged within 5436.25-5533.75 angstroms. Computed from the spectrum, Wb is 24.7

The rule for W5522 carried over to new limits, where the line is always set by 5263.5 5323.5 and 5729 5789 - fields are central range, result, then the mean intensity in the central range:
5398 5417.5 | -0.10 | 27.4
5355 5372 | -0.08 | 26.1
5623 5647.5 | 0.18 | 24.8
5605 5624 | 0.16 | 24.9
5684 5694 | 0.05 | 28.9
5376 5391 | -0.17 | 28.8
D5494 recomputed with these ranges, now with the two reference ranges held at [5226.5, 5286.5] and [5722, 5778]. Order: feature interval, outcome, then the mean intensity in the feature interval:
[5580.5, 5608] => 2.8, 25.4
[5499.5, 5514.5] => 2.5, 22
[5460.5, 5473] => 1.0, 23.5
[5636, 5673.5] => 3.1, 27.2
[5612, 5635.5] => 3.8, 24.3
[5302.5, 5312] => -0.6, 23.6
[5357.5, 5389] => -4.9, 27.3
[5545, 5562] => 1.2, 25.6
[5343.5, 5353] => -0.9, 25.2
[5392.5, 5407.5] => -1.6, 26.7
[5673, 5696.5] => 1.3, 28.6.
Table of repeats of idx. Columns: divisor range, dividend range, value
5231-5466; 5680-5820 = 1.49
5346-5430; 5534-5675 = 1.03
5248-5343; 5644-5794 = 1.58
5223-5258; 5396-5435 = 1.39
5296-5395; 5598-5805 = 1.33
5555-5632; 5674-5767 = 1.25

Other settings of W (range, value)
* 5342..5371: 32.41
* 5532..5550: 29.16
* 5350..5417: 33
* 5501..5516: 23.77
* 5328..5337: 24.95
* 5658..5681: 31.1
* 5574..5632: 33.23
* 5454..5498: 31.18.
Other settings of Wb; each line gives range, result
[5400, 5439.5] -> 27.7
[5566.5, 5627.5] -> 26.1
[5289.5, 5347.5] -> 23.5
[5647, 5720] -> 29.2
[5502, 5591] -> 25.7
